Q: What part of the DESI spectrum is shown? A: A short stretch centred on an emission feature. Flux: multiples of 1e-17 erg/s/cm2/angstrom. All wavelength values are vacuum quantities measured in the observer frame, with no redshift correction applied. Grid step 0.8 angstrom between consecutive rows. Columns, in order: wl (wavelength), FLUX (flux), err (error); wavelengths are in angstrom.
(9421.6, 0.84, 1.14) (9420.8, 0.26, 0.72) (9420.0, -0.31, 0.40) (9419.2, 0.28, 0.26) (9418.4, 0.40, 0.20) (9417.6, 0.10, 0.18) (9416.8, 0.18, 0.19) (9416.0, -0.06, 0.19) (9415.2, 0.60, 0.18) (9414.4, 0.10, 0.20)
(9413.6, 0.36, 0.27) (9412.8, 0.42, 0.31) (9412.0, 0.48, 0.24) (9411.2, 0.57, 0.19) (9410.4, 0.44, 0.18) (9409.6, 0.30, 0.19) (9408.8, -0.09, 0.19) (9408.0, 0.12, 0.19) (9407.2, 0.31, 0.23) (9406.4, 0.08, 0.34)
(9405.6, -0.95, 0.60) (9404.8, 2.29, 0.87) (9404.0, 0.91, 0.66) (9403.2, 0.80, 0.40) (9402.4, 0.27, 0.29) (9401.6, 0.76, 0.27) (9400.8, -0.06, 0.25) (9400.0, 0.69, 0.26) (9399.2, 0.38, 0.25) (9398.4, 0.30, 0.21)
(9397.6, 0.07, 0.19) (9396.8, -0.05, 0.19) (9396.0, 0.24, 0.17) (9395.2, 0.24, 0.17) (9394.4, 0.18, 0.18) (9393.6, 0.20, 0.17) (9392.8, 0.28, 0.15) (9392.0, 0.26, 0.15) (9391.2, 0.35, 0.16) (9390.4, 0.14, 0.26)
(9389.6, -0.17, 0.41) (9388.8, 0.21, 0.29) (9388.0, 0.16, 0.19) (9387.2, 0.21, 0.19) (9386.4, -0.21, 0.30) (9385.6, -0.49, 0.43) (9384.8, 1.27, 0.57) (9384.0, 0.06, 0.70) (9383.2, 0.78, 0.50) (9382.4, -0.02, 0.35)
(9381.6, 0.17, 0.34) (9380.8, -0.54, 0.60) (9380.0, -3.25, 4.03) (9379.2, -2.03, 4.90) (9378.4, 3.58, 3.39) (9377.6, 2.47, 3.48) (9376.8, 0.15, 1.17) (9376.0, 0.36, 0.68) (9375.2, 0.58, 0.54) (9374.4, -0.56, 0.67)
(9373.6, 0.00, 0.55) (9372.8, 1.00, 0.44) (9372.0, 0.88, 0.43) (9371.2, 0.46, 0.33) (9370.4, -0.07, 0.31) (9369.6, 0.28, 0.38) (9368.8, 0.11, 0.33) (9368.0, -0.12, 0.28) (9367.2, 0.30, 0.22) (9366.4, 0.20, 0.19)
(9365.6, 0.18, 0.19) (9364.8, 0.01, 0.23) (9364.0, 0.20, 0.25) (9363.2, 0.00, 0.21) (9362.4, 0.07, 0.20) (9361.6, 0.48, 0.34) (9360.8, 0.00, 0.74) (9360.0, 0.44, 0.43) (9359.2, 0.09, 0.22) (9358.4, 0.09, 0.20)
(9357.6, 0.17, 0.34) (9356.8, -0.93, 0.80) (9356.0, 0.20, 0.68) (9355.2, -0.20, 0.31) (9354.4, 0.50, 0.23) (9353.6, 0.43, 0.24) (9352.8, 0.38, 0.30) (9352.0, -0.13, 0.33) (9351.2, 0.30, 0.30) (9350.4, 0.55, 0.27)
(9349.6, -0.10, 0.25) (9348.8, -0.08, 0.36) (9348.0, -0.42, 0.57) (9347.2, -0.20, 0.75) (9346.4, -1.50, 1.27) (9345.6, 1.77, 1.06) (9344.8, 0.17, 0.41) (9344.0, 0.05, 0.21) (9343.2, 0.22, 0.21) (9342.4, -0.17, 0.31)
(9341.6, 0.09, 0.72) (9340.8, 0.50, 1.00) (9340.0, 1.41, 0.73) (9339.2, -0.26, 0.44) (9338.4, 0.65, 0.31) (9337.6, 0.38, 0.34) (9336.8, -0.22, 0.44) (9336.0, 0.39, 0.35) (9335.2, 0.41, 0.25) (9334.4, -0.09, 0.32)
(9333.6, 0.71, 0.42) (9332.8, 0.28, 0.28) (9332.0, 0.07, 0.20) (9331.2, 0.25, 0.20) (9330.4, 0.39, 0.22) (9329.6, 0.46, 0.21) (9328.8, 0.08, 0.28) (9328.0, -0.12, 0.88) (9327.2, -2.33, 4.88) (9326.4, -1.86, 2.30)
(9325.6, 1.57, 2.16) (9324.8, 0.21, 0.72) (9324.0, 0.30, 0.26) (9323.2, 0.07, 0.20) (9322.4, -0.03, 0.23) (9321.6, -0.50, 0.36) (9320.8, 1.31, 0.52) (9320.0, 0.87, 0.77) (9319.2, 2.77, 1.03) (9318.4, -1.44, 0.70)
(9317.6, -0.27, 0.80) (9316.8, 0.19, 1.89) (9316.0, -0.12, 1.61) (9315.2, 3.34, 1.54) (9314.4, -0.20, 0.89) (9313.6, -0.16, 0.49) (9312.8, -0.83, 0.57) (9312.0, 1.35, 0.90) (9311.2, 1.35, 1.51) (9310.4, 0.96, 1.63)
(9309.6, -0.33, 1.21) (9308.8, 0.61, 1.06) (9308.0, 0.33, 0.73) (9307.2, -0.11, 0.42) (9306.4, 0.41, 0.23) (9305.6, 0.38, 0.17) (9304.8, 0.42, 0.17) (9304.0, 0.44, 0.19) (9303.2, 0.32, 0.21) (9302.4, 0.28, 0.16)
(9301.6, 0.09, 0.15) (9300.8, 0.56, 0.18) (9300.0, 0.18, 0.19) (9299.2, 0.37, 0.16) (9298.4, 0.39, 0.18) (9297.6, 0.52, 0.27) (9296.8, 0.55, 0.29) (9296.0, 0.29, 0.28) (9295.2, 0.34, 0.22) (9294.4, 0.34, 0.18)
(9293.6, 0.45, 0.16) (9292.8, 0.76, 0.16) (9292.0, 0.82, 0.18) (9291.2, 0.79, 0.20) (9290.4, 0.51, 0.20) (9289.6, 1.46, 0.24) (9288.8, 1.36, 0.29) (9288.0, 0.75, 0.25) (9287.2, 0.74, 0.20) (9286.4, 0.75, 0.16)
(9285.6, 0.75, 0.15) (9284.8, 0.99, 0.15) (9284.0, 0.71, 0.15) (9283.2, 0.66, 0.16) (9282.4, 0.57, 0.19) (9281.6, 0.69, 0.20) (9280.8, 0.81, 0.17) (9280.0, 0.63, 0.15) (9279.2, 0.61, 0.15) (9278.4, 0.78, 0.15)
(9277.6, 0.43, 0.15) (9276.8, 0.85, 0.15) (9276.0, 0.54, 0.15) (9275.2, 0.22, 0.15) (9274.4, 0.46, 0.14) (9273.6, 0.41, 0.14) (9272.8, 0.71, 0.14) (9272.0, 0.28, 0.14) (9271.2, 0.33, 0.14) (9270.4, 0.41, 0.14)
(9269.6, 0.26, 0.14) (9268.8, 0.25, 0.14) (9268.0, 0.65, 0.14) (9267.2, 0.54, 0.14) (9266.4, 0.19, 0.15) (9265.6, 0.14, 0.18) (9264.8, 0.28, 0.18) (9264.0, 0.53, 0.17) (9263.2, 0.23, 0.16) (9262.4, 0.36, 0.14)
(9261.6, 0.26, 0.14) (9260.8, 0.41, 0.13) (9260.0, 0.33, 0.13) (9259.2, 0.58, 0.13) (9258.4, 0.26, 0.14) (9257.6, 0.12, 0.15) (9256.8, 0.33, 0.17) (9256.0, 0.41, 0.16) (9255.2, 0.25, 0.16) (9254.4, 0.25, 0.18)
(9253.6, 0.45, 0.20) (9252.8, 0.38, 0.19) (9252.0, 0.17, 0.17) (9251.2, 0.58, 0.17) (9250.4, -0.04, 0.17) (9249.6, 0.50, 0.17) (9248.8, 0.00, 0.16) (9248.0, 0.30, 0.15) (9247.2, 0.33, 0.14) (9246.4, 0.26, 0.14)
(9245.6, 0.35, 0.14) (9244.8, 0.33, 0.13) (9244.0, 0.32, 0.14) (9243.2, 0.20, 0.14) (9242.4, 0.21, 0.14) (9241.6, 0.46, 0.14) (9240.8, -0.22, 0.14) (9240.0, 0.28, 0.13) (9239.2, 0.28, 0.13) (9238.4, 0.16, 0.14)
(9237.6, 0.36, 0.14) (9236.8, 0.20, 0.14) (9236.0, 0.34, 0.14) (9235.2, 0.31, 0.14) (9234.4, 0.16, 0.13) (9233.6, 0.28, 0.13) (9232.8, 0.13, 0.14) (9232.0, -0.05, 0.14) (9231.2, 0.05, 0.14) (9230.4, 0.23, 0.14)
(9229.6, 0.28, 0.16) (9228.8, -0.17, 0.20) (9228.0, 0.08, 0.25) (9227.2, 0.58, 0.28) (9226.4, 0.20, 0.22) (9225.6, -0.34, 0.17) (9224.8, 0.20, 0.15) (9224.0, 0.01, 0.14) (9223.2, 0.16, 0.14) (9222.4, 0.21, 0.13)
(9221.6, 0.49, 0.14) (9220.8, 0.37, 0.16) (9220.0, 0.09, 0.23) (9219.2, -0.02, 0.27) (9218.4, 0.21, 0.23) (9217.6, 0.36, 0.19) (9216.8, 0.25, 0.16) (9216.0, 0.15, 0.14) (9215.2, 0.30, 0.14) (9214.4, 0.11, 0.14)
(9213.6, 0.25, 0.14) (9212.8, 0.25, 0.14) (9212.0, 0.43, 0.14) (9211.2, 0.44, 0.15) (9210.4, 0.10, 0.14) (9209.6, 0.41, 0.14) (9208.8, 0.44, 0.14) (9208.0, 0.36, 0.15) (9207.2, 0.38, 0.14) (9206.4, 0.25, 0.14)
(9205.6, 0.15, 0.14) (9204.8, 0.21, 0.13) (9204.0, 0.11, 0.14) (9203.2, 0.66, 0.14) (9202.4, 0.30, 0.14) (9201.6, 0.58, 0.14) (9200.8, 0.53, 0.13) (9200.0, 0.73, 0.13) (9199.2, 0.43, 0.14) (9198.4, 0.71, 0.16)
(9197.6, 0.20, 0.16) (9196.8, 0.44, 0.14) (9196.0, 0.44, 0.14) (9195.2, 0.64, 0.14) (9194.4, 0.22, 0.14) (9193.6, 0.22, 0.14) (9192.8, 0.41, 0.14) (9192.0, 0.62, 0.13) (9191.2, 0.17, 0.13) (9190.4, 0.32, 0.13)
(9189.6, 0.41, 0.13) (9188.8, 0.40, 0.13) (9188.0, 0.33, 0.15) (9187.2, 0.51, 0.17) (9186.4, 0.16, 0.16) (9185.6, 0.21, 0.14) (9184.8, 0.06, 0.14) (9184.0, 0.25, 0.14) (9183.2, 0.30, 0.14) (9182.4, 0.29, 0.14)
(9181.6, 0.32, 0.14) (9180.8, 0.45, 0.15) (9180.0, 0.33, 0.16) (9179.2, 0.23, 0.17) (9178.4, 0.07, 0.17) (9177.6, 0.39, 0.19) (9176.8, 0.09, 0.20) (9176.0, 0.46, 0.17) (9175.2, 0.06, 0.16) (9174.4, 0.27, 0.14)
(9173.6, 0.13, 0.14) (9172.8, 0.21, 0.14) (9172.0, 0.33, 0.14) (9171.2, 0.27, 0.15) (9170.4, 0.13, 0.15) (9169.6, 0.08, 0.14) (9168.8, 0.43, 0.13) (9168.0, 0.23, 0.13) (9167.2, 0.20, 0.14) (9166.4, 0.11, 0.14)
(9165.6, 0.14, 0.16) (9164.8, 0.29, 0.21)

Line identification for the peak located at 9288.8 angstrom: [O III] 5007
